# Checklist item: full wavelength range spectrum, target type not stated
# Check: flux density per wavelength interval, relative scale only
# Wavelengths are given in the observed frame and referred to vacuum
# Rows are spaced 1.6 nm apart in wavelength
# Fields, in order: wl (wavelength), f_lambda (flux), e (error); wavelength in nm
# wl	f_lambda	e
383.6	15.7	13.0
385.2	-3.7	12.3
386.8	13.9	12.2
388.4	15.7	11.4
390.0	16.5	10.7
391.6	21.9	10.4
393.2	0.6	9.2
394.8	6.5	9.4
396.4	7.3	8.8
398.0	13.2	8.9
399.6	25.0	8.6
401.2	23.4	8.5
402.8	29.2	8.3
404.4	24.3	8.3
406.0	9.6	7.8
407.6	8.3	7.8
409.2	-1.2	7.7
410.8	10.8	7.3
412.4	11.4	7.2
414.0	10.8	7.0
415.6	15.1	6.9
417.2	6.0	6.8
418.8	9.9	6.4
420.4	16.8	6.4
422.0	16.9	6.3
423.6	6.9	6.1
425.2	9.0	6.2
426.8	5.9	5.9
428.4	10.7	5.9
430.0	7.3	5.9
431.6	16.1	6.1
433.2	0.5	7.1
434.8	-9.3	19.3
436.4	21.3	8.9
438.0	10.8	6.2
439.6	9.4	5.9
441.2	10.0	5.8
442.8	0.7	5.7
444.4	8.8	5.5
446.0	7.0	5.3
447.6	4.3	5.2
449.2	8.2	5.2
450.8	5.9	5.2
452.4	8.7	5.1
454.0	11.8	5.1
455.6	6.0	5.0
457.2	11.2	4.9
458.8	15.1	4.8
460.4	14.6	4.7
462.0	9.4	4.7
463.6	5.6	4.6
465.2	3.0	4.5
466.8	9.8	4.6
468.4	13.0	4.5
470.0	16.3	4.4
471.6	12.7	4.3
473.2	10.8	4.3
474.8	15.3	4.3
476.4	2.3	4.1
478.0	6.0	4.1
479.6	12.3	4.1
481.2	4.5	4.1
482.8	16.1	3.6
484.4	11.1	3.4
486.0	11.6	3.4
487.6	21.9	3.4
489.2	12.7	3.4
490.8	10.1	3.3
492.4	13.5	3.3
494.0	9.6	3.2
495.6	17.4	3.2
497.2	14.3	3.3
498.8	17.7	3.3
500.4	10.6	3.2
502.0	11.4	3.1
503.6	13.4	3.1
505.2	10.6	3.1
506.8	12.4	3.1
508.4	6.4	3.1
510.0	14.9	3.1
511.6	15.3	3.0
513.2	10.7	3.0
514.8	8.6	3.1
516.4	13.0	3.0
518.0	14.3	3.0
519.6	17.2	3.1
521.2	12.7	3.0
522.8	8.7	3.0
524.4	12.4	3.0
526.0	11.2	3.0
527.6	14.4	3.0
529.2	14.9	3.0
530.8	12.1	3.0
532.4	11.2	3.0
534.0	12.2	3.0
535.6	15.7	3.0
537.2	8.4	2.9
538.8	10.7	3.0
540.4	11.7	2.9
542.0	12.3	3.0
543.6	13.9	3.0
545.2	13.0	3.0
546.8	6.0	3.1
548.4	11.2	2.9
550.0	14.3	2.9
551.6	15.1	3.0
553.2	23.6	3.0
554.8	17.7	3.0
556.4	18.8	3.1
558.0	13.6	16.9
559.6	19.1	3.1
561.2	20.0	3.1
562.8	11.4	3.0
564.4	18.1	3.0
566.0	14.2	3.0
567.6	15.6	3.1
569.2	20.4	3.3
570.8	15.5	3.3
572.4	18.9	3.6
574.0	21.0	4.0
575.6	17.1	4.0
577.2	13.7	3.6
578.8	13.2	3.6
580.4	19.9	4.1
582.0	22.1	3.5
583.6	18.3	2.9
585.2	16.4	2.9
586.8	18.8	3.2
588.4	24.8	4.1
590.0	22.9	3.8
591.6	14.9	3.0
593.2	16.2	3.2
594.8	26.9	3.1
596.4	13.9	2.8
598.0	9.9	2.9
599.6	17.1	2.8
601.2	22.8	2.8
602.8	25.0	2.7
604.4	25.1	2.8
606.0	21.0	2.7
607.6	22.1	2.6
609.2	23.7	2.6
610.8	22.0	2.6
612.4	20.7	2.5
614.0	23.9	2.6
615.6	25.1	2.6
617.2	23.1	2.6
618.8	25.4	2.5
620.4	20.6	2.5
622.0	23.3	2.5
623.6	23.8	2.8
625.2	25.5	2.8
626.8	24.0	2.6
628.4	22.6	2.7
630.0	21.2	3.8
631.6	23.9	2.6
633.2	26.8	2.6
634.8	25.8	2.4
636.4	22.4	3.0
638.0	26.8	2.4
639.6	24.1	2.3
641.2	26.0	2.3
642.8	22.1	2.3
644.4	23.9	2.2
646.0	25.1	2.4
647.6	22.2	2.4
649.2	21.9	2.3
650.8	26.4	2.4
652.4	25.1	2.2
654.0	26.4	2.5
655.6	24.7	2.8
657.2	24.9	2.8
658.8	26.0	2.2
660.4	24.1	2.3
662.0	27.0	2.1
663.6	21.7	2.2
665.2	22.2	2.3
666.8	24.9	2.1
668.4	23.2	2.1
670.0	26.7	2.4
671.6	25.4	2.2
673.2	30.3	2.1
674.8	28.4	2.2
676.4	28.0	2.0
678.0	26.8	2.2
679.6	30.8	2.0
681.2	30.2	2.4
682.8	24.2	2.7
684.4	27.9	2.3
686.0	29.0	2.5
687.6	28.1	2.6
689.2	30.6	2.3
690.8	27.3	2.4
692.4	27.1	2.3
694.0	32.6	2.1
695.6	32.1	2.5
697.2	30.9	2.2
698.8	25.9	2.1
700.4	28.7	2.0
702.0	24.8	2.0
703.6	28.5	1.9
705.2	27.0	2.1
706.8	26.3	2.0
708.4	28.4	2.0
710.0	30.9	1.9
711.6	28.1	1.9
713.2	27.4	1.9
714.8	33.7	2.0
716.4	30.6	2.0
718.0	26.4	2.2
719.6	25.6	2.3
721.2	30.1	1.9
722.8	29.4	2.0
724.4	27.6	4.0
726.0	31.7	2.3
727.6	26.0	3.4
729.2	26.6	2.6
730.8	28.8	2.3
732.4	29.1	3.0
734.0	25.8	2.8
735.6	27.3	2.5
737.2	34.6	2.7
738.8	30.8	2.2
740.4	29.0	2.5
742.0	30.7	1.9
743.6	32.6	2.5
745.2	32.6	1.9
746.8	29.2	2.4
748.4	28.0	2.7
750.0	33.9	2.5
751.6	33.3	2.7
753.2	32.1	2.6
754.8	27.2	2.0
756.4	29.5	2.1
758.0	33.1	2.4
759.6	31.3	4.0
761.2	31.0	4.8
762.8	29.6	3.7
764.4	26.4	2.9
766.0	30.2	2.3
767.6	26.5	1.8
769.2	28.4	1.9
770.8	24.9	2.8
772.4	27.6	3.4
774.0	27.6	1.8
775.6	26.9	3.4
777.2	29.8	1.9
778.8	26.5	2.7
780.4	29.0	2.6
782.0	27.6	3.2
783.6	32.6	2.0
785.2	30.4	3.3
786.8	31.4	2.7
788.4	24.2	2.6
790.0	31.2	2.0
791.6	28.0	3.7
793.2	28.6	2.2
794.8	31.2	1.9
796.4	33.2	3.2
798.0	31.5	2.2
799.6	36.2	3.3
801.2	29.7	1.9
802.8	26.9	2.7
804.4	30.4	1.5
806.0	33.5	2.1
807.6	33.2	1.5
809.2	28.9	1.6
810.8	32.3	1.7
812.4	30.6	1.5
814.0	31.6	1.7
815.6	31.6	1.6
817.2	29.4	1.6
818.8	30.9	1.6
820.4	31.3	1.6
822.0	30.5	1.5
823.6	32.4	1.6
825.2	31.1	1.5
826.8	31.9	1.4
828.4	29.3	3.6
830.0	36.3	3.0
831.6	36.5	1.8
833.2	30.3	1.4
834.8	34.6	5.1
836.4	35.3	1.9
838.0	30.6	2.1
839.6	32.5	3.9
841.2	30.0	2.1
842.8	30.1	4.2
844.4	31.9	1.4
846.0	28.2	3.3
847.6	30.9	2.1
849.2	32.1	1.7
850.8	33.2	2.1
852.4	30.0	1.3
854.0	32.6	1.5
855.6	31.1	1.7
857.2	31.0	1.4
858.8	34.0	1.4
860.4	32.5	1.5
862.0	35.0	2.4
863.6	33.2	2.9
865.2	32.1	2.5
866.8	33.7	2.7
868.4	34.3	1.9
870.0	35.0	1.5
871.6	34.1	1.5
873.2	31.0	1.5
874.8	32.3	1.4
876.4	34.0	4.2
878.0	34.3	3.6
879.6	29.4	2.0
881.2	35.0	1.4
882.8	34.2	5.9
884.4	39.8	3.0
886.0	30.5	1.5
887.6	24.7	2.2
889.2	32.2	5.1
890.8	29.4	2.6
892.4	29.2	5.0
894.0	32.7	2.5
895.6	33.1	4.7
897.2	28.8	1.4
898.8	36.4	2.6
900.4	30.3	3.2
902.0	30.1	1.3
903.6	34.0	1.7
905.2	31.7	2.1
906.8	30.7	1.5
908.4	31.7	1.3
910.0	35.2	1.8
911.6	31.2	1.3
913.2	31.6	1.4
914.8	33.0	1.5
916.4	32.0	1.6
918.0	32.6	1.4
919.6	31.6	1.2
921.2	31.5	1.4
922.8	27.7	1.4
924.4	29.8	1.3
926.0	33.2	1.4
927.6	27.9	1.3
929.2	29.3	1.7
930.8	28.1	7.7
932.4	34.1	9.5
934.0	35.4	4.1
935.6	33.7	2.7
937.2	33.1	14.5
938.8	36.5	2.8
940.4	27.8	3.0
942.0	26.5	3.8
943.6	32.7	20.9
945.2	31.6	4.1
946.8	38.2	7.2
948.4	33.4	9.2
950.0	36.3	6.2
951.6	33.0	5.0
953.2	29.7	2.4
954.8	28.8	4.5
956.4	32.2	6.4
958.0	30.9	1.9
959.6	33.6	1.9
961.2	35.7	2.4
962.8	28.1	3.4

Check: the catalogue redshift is 0.51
